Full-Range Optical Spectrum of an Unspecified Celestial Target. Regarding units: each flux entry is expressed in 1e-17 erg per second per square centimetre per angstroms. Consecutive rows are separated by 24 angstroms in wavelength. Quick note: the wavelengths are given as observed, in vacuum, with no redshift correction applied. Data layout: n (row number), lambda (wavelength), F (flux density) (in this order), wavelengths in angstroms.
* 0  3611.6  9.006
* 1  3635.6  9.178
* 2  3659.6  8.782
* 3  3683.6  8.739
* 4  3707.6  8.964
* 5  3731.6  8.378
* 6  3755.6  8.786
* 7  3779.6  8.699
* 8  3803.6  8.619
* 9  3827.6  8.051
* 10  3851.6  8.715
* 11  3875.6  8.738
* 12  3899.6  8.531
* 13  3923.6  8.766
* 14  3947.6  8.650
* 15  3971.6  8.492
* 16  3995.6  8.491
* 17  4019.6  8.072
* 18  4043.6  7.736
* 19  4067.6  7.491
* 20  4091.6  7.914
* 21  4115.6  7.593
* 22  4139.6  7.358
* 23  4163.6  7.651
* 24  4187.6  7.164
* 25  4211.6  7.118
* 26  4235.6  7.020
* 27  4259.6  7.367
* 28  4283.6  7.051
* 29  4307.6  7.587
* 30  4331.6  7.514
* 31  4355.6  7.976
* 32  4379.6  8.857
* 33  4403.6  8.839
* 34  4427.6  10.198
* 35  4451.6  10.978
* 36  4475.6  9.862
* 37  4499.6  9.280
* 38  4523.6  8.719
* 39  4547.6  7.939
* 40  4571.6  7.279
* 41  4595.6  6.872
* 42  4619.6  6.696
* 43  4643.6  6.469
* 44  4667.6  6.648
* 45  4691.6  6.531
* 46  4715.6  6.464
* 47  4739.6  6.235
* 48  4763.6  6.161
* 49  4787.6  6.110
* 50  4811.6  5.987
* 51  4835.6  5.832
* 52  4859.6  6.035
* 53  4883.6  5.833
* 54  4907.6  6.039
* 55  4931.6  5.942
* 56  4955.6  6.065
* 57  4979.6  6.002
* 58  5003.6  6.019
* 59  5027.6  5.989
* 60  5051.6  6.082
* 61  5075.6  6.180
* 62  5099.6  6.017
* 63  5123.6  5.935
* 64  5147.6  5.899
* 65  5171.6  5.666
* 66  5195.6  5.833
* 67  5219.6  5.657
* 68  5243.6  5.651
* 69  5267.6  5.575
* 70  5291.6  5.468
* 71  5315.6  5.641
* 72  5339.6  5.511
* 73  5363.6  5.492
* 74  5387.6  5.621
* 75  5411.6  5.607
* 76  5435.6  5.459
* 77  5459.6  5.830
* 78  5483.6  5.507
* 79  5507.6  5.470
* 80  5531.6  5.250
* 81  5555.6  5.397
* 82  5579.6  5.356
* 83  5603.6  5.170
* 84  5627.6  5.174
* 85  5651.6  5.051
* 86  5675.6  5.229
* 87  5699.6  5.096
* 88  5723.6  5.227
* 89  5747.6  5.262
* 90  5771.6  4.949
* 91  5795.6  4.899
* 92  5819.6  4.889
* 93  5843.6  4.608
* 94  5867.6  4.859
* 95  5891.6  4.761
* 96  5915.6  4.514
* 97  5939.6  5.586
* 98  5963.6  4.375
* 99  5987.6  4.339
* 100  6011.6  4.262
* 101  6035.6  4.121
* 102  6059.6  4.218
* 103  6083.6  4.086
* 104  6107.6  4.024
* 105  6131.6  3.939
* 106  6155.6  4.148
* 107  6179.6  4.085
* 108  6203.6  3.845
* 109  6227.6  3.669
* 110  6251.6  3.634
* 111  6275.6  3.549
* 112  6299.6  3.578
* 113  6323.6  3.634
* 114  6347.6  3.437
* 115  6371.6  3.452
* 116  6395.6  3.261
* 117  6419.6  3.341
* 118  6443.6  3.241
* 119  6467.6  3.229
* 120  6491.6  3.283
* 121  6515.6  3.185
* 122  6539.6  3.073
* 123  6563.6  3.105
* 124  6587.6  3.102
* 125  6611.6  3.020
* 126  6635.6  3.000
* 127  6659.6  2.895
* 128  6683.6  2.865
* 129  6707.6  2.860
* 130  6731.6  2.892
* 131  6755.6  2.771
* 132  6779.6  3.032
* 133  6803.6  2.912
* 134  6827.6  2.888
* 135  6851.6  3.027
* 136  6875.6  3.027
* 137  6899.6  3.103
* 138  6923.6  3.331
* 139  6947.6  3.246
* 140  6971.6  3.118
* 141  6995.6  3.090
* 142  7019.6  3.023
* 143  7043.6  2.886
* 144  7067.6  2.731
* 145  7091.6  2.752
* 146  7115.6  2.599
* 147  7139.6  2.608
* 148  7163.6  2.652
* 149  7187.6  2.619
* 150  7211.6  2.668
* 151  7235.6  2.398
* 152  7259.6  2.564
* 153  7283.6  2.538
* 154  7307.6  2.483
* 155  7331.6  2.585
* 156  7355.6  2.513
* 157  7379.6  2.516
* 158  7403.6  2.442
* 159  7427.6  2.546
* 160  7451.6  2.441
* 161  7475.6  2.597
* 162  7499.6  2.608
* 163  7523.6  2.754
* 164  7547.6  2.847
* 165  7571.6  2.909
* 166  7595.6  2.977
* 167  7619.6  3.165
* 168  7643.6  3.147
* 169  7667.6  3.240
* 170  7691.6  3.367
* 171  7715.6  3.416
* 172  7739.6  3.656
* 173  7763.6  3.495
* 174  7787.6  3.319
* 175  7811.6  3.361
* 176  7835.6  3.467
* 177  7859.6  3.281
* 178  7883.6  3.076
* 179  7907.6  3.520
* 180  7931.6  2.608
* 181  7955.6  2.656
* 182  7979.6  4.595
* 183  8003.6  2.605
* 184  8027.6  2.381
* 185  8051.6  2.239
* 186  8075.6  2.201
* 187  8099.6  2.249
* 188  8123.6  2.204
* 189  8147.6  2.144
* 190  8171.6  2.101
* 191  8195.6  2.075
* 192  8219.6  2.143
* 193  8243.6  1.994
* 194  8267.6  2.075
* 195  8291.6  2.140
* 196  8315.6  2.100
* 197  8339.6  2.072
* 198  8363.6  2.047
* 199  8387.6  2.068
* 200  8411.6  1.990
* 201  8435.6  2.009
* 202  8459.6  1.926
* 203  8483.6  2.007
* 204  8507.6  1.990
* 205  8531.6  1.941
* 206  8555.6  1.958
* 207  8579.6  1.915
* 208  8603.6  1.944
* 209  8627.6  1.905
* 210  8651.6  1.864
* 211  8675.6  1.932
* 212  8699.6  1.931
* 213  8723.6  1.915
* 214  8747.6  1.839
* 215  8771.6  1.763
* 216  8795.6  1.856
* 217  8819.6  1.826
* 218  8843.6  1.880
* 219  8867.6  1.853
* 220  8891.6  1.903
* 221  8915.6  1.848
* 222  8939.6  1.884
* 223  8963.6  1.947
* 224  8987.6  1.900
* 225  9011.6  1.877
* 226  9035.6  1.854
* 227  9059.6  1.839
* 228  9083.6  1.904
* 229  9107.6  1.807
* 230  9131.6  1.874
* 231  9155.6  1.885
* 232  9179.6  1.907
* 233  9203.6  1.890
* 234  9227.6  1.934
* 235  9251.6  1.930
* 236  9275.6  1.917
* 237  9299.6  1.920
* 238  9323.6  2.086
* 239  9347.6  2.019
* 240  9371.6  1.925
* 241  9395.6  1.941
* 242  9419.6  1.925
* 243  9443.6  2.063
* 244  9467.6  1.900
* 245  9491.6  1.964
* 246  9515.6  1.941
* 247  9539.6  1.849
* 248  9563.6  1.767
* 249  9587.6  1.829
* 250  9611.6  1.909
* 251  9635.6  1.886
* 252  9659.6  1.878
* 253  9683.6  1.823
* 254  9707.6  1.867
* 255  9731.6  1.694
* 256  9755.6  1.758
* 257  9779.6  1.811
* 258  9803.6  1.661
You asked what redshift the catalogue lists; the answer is 0.594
